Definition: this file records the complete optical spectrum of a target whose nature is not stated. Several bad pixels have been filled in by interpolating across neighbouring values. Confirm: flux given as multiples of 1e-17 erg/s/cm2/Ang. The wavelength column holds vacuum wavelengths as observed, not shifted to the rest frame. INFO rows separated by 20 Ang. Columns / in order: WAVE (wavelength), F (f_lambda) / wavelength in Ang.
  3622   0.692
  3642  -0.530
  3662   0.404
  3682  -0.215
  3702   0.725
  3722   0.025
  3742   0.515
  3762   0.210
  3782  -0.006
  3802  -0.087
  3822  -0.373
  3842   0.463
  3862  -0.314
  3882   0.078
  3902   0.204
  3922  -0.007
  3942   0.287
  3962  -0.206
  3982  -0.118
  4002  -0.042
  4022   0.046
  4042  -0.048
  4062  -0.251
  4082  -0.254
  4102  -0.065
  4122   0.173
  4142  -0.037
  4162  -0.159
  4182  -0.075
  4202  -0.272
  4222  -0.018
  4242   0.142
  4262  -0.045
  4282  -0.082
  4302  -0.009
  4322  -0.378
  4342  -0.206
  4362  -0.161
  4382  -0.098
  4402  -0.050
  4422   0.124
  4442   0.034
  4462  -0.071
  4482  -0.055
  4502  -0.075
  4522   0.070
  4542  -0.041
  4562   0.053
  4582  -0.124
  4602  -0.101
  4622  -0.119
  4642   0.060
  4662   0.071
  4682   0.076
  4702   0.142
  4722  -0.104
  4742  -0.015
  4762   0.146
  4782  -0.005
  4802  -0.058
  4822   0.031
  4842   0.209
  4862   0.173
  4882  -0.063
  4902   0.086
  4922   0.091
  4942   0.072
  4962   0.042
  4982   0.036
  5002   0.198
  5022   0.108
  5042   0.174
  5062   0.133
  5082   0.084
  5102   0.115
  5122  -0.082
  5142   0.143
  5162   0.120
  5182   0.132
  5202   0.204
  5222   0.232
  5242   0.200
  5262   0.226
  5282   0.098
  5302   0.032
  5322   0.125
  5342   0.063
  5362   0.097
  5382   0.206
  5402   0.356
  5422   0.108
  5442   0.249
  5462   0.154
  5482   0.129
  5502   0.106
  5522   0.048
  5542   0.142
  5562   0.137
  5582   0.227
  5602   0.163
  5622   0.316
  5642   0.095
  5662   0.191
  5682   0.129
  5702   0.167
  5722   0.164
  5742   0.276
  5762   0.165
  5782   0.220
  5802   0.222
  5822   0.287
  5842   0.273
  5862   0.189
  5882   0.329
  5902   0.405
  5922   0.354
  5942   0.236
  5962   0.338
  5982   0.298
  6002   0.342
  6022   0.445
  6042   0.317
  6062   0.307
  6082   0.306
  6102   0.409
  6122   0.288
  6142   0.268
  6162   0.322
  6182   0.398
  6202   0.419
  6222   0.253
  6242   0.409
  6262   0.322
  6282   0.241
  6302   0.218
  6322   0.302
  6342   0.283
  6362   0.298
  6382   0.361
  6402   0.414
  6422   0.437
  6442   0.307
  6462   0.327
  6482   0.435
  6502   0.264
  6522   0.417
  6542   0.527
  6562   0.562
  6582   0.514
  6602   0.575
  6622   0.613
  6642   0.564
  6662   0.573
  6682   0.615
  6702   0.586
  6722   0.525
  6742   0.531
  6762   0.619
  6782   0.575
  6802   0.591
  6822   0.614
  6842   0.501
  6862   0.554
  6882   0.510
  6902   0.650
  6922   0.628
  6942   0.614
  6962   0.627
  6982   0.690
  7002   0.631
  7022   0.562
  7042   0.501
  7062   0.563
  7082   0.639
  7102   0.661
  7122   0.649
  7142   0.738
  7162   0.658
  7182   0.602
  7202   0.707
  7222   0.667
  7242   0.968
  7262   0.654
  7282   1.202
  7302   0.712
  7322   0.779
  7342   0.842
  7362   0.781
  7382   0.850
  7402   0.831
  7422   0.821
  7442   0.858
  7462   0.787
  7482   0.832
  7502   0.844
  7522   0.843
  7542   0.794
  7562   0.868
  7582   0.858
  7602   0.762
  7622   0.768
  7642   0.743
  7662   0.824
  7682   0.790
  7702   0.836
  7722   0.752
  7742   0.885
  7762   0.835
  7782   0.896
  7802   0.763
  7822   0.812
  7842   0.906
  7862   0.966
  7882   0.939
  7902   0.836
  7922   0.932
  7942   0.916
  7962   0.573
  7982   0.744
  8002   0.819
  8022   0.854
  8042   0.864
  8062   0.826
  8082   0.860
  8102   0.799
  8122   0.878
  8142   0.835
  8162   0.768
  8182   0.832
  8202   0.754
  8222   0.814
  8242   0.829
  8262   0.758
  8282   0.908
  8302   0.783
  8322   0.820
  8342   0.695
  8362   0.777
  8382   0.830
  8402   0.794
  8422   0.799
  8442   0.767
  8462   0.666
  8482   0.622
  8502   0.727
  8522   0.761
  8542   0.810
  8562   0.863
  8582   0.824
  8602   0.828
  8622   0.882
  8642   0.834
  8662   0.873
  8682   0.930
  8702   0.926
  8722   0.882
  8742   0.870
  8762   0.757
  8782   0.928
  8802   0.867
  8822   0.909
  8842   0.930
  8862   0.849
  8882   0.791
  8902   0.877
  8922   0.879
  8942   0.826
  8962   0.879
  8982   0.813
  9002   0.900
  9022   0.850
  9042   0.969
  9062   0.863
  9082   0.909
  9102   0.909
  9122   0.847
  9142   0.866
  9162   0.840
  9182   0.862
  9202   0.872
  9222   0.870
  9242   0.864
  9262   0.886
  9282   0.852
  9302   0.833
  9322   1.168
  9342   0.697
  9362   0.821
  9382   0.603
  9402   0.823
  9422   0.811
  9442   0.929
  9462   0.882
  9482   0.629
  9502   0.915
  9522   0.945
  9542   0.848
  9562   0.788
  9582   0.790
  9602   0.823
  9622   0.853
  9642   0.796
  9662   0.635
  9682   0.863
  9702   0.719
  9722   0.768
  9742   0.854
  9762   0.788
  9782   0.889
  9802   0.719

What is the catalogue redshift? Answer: 0.64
